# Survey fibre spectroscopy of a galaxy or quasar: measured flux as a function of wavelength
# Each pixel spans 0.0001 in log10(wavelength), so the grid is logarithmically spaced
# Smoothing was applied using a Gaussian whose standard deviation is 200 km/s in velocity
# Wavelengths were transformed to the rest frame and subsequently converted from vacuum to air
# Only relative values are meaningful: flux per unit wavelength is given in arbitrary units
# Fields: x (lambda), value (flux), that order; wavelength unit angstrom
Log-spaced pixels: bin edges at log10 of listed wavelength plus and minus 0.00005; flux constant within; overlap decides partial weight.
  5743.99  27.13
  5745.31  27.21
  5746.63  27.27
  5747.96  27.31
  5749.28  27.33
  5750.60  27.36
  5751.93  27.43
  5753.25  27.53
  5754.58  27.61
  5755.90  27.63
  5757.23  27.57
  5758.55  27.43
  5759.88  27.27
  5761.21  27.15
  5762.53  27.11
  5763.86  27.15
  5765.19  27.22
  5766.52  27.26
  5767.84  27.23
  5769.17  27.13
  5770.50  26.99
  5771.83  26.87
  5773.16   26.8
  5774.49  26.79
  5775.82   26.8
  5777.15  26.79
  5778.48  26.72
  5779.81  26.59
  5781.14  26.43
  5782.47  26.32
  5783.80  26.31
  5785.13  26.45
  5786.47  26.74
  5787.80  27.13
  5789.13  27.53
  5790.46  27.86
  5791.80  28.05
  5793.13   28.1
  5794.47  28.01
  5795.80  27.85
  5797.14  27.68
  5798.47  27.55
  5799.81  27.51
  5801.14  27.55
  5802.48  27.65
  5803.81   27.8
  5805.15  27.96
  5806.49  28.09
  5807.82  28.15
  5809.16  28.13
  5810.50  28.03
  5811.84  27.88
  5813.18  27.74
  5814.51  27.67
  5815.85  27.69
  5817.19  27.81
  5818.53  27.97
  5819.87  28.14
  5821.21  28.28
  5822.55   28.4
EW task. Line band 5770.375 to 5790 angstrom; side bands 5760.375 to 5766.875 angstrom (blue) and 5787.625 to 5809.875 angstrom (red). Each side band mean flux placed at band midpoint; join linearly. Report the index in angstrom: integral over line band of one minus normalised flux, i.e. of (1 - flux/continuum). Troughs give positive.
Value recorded 0.5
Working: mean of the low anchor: 27.2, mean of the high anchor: 27.8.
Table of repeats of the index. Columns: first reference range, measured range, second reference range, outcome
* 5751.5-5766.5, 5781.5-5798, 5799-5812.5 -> 0.2 angstrom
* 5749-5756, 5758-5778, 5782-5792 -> 0.2 angstrom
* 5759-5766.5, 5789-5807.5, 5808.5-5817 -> -0.1 angstrom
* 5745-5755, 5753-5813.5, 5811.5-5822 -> 0.7 angstrom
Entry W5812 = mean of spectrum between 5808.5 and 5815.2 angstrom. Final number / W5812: 27.9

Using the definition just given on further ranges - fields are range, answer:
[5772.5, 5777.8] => 26.8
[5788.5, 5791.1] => 27.7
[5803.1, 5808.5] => 28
